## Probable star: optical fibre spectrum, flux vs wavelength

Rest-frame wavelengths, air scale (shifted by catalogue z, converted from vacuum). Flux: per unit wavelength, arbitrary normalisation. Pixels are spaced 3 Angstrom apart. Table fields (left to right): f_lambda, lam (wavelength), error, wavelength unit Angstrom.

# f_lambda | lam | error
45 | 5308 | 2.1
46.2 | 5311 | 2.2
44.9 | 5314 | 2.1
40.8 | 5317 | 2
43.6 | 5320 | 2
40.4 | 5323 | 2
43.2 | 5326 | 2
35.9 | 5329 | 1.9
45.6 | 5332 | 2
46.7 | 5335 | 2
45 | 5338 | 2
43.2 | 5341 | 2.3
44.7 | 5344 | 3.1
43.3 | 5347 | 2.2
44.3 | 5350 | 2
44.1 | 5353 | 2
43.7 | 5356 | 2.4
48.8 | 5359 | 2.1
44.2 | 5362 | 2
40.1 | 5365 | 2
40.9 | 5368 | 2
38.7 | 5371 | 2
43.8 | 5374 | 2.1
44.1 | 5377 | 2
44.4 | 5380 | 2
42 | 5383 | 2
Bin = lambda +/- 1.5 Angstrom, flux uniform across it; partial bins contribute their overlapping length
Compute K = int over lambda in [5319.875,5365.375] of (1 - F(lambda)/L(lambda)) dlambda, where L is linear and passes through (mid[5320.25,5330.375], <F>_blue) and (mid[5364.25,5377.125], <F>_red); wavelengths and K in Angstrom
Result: -3.2 Angstrom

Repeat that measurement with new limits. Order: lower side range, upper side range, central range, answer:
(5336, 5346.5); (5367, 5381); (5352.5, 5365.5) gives -0.37 Angstrom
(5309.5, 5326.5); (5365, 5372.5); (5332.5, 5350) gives -1.24 Angstrom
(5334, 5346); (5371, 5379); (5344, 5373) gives 0.41 Angstrom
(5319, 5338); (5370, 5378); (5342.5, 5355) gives -0.45 Angstrom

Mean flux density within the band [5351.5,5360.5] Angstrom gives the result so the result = 45.5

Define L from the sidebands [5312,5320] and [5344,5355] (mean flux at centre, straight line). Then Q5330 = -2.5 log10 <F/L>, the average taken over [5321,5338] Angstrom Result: 0.02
